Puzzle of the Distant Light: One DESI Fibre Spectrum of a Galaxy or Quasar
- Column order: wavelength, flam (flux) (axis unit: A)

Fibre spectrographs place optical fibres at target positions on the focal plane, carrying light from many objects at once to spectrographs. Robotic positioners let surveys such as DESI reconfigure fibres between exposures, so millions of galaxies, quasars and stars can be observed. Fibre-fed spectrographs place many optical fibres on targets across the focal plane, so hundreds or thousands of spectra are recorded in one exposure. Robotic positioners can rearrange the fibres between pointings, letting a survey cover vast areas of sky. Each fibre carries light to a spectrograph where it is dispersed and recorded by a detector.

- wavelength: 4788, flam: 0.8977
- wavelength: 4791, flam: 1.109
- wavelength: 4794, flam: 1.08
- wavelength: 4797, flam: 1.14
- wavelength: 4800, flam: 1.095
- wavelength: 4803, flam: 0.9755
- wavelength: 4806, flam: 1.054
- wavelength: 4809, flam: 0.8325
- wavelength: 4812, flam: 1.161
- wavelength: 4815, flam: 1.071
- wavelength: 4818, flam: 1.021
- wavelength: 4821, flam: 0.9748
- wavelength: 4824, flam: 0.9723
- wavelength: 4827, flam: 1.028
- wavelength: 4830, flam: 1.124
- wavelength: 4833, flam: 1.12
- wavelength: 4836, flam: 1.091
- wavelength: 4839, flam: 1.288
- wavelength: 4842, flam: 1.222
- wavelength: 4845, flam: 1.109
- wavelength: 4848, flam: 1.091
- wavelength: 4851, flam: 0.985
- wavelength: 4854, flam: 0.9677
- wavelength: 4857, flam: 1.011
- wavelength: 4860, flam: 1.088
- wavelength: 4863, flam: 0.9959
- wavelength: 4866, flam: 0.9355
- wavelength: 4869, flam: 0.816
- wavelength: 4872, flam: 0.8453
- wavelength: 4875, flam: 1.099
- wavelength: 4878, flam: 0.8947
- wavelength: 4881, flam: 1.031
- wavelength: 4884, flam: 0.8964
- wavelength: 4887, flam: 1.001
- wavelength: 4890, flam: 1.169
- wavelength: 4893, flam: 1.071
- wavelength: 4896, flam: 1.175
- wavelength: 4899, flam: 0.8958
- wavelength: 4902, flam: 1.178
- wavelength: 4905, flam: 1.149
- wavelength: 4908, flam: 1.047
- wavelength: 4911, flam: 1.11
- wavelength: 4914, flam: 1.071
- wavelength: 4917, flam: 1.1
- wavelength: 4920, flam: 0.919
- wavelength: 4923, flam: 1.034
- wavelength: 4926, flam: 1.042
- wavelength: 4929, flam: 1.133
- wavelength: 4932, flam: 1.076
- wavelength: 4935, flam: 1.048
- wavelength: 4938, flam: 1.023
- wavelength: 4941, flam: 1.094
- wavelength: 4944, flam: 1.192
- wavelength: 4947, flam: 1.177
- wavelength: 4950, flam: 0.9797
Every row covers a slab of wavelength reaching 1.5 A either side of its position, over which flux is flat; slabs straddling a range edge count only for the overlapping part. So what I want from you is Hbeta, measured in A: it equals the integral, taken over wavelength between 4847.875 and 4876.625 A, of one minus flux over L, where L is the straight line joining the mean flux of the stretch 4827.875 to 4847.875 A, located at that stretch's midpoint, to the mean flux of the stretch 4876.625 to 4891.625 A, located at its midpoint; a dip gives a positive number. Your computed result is 2.5 A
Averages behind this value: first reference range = 1.15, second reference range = 1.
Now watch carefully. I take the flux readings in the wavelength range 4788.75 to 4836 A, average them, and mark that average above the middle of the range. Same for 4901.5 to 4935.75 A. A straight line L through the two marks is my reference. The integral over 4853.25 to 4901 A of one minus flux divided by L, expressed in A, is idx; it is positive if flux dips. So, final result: 3.1 A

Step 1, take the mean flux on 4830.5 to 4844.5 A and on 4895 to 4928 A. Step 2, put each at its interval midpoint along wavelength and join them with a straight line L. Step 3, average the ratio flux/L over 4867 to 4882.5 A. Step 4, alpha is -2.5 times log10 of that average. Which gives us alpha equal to 0.19 mag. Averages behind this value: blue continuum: 1.17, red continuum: 1.06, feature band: 0.937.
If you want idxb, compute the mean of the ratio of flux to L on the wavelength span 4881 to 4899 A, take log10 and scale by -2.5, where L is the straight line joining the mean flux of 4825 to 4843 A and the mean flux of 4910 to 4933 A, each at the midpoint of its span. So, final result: 0.04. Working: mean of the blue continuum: 1.14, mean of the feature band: 1.05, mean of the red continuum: 1.06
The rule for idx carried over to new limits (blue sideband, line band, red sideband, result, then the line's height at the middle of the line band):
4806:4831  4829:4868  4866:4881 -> -4.14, 0.971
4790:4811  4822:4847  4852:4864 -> -2.19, 1.03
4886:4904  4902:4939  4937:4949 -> 1.20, 1.1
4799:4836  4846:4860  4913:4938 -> 0.22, 1.04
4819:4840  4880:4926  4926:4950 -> 1.40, 1.09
